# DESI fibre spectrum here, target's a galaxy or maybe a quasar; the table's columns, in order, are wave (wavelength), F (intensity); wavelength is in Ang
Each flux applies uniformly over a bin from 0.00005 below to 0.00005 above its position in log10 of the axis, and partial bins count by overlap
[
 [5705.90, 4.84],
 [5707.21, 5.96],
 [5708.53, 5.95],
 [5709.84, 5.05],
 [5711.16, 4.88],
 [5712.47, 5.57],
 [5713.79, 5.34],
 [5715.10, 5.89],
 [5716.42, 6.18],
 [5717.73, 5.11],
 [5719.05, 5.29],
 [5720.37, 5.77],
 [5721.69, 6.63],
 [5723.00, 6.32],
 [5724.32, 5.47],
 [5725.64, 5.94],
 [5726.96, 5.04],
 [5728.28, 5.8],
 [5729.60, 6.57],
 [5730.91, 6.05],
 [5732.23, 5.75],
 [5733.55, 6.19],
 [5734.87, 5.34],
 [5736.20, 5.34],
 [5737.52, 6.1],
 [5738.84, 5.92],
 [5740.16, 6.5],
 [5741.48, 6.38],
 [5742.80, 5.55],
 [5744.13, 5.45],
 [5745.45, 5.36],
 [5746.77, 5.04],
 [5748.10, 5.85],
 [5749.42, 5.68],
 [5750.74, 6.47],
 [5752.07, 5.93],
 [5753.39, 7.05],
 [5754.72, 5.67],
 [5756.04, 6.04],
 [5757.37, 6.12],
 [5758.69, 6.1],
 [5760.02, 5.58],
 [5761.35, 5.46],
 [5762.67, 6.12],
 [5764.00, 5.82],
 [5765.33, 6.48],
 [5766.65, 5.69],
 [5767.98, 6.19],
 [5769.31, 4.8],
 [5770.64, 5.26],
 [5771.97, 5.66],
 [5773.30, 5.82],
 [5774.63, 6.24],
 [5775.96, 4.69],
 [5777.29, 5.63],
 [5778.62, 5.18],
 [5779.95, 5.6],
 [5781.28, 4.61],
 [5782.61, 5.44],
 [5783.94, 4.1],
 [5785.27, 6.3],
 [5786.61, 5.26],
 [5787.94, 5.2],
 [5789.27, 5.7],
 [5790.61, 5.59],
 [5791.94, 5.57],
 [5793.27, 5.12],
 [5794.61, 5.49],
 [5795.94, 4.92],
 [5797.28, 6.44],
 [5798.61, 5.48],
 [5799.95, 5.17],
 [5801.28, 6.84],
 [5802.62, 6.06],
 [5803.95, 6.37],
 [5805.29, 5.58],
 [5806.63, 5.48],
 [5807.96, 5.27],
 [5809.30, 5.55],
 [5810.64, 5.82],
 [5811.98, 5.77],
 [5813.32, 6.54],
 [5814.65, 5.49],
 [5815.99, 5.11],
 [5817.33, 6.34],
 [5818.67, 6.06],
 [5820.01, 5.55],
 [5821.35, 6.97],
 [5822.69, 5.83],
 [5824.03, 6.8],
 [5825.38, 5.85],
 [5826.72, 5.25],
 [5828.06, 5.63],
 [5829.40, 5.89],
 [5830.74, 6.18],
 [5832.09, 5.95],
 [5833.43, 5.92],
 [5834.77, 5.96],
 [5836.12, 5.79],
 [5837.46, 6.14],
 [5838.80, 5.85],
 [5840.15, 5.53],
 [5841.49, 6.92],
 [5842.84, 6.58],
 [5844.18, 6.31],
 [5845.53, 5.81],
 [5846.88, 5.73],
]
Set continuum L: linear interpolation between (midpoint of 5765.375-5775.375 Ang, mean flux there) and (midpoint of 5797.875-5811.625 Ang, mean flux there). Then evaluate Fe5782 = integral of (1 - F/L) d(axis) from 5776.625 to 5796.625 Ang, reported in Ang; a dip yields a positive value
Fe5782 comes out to 1.47 Ang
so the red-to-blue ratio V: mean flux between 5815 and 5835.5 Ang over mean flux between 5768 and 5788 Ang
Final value 1.1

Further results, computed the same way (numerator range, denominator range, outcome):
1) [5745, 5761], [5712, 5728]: 1.03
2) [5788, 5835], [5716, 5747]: 1.00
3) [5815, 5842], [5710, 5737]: 1.04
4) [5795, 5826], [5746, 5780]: 1.02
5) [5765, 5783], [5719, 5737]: 0.94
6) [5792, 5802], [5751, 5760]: 0.92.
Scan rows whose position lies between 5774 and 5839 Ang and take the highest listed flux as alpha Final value 6.97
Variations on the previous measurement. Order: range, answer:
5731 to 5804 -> 7.05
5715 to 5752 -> 6.63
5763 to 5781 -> 6.48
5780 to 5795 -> 6.3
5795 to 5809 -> 6.84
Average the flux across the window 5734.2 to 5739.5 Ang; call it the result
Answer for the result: 5.67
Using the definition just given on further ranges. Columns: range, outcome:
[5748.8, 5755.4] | 6.17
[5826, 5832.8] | 5.78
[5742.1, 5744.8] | 5.51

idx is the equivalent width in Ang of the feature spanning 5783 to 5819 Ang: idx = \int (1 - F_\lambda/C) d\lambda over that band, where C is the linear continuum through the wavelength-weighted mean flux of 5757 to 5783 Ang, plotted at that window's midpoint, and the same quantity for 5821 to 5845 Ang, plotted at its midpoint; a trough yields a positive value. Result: 1.18 Ang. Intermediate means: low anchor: 5.62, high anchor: 6.06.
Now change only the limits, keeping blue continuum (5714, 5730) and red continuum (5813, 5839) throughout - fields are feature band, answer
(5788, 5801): 0.84 Ang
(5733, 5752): 0.12 Ang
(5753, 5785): 1.29 Ang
